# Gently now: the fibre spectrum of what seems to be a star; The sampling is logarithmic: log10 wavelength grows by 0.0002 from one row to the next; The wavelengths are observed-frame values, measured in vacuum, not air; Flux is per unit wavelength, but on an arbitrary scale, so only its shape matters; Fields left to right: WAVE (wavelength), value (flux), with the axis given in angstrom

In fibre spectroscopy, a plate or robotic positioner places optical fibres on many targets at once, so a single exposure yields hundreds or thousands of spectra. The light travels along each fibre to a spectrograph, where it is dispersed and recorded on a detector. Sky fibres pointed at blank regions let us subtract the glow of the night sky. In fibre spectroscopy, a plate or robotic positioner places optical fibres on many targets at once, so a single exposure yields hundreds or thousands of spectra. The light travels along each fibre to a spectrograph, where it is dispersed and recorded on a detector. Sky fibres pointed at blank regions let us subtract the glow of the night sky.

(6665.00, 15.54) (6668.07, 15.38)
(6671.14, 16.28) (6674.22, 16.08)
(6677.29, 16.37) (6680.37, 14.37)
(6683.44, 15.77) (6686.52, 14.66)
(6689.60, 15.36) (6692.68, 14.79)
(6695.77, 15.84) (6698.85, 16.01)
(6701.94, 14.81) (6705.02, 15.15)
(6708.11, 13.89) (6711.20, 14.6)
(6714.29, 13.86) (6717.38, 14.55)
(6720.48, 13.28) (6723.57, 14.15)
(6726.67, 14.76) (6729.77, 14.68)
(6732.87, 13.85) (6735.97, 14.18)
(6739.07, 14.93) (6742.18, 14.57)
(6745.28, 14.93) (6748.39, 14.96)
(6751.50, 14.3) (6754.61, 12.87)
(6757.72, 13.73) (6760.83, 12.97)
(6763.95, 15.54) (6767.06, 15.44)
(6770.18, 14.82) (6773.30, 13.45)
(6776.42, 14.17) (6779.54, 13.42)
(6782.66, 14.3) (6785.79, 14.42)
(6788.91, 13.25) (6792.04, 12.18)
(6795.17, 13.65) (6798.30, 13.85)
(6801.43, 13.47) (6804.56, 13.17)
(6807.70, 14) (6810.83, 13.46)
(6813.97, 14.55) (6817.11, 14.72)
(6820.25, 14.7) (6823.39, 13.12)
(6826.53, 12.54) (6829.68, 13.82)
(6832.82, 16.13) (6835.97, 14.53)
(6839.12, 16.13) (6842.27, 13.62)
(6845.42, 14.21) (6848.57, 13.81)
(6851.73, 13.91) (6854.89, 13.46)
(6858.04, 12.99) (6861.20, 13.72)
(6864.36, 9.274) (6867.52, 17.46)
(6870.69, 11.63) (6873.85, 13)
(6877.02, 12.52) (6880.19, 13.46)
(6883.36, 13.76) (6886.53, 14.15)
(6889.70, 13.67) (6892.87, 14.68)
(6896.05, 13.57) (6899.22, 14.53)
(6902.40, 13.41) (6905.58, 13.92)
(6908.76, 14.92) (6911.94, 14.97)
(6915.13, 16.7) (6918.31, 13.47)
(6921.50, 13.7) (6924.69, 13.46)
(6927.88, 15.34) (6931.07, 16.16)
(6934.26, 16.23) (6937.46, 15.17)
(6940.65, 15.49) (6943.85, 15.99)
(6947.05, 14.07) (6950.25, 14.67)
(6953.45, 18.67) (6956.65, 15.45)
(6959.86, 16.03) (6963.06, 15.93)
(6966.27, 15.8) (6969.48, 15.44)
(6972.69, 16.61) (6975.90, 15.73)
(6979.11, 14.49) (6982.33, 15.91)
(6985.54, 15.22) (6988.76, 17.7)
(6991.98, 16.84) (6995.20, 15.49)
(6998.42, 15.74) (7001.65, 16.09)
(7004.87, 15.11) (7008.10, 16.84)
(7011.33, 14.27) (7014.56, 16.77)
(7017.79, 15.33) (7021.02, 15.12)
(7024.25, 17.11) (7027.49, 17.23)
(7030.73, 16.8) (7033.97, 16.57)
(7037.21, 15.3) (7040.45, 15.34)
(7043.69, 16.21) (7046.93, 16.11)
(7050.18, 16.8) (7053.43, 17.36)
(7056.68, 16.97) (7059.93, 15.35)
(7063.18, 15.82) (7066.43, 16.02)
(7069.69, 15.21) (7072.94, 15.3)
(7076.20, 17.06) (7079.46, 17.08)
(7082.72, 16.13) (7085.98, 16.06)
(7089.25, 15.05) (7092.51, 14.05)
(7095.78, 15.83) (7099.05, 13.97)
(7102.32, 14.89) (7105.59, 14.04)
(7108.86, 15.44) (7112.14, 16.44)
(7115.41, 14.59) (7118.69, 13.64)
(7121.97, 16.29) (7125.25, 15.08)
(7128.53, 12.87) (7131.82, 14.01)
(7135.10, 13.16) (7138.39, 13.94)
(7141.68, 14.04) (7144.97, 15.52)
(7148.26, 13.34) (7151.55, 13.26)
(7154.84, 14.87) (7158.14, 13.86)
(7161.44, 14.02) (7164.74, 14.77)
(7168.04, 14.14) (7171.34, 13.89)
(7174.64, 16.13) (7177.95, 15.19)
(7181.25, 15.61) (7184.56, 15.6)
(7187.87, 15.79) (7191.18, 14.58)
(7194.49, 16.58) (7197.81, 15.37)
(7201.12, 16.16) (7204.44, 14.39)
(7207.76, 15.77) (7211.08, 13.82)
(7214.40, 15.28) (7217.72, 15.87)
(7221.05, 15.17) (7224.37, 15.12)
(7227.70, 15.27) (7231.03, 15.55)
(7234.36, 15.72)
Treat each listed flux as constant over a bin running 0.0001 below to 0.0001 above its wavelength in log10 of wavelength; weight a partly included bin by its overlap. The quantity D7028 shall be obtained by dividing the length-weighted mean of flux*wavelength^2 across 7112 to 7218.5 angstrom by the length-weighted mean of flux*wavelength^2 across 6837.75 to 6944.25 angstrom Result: 1.13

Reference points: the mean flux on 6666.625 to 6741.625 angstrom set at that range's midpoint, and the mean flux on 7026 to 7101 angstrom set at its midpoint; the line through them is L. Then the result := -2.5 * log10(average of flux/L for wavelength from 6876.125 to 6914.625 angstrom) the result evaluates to 0.10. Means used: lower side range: 14.9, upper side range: 16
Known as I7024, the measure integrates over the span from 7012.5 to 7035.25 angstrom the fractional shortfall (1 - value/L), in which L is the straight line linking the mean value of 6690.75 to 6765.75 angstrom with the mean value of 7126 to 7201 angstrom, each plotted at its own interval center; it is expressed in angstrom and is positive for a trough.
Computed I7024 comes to -2.8 angstrom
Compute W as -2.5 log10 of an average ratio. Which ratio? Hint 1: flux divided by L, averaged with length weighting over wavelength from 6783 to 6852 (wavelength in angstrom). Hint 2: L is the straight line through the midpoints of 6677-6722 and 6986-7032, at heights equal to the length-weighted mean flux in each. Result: 0.10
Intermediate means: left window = 14.8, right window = 16.1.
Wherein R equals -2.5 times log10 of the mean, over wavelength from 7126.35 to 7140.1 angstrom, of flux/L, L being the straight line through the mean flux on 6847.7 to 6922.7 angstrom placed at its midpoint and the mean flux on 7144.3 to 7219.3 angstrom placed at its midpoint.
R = 0.092 mag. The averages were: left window 13.8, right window 14.9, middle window 13.6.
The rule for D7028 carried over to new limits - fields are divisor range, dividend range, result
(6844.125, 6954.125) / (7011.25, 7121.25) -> 1.16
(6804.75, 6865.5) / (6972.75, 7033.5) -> 1.21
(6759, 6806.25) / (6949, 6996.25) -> 1.22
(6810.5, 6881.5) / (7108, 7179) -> 1.14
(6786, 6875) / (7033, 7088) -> 1.26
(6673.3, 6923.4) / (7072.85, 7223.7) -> 1.17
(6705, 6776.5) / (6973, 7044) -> 1.21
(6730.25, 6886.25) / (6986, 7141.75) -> 1.21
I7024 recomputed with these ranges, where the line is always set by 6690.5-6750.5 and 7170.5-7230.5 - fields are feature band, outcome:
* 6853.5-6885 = 3.6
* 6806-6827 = 1.2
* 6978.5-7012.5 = -1.8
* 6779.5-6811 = 2.5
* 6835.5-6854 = 0.6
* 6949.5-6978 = -2.0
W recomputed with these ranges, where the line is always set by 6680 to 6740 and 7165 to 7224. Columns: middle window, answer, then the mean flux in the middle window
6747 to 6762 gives 0.073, 13.8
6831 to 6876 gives 0.077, 13.8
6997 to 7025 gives -0.053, 15.8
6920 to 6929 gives 0.062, 14.1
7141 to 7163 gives 0.078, 14.1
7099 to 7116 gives 0.010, 15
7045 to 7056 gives -0.115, 16.8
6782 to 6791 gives 0.070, 13.8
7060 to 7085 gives -0.066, 16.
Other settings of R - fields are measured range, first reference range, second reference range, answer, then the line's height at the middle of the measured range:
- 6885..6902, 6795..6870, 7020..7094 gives 0.03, 14.5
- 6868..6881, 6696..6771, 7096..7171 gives 0.11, 14.4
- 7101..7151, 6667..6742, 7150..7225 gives 0.04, 15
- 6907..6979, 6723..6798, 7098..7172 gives -0.09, 14.2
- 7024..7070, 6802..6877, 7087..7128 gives -0.11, 14.7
